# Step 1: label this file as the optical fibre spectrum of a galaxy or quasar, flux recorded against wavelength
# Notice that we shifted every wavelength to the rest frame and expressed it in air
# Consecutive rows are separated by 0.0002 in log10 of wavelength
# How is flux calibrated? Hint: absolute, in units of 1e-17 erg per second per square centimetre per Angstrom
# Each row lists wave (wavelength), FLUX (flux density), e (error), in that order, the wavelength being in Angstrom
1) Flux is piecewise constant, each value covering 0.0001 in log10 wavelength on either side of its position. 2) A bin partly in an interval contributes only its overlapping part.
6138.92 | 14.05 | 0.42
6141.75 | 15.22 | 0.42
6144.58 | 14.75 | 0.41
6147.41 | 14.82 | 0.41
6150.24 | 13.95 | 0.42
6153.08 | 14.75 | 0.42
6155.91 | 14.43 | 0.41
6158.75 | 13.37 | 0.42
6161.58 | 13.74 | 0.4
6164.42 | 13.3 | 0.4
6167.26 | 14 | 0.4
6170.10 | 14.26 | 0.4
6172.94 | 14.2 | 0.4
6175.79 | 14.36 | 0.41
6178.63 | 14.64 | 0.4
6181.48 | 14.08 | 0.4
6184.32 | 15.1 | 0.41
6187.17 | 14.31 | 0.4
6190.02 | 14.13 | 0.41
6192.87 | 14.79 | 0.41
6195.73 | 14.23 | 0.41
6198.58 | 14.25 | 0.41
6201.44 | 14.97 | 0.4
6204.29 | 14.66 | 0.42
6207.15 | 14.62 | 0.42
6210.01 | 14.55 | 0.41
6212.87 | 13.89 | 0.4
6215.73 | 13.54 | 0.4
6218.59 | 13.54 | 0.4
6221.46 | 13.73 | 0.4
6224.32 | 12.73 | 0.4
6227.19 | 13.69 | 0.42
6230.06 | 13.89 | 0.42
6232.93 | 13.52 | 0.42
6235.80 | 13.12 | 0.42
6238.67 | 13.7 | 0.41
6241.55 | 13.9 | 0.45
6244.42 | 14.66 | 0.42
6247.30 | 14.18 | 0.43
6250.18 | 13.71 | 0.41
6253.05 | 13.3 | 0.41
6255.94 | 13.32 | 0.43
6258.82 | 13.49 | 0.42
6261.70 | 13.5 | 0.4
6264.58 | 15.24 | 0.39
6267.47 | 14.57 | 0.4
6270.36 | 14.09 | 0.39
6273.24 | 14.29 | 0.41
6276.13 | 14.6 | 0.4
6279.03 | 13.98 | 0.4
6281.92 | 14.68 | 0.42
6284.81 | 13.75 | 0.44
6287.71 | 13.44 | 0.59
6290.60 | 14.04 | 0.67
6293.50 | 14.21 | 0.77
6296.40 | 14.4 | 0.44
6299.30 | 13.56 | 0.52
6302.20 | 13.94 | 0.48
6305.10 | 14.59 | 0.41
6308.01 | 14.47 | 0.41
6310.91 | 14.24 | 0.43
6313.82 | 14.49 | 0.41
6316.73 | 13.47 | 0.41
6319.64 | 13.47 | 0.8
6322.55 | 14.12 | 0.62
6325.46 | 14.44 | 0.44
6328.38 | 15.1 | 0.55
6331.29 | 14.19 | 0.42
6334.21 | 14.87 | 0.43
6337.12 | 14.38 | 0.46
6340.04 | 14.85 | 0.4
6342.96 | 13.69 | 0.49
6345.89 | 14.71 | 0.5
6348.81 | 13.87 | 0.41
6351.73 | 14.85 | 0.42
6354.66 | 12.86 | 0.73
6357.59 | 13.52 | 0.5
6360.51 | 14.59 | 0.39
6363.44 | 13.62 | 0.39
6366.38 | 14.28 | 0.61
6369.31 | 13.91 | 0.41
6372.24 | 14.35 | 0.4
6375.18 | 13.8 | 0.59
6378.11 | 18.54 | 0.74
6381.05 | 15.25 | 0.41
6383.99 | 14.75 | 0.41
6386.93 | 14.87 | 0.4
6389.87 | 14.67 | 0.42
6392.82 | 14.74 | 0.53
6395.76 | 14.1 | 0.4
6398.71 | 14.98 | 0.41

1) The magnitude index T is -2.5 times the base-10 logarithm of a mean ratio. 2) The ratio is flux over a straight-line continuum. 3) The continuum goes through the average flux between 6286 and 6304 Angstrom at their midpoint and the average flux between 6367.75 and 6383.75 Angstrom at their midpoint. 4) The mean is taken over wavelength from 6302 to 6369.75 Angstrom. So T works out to 0.03 mag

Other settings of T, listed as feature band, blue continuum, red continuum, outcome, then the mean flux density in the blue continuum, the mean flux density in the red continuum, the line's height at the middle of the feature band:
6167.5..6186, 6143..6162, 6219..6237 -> -0.030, 14.3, 13.5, 14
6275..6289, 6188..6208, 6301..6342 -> 0.023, 14.5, 14.3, 14.4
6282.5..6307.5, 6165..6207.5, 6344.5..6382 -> 0.031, 14.4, 14.5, 14.4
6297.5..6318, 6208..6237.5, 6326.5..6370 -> -0.006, 13.6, 14.2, 14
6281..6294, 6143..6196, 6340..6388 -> 0.031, 14.3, 14.5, 14.4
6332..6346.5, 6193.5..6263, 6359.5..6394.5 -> 0.006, 13.9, 14.8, 14.5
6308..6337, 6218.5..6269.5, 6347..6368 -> -0.030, 13.8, 14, 13.9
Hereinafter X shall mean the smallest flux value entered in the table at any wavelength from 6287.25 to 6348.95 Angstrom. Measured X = 13.44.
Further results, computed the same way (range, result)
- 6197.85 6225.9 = 12.73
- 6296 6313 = 13.56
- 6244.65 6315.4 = 13.3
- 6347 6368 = 12.86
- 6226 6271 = 13.12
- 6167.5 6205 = 14.08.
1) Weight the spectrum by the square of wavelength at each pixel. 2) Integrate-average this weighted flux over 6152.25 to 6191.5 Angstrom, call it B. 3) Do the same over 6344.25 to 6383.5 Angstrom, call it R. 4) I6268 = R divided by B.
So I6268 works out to 1.09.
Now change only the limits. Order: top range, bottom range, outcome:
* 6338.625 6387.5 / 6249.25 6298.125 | 1.06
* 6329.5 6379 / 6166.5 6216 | 1.05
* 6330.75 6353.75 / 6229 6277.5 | 1.06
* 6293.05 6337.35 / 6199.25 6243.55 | 1.06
